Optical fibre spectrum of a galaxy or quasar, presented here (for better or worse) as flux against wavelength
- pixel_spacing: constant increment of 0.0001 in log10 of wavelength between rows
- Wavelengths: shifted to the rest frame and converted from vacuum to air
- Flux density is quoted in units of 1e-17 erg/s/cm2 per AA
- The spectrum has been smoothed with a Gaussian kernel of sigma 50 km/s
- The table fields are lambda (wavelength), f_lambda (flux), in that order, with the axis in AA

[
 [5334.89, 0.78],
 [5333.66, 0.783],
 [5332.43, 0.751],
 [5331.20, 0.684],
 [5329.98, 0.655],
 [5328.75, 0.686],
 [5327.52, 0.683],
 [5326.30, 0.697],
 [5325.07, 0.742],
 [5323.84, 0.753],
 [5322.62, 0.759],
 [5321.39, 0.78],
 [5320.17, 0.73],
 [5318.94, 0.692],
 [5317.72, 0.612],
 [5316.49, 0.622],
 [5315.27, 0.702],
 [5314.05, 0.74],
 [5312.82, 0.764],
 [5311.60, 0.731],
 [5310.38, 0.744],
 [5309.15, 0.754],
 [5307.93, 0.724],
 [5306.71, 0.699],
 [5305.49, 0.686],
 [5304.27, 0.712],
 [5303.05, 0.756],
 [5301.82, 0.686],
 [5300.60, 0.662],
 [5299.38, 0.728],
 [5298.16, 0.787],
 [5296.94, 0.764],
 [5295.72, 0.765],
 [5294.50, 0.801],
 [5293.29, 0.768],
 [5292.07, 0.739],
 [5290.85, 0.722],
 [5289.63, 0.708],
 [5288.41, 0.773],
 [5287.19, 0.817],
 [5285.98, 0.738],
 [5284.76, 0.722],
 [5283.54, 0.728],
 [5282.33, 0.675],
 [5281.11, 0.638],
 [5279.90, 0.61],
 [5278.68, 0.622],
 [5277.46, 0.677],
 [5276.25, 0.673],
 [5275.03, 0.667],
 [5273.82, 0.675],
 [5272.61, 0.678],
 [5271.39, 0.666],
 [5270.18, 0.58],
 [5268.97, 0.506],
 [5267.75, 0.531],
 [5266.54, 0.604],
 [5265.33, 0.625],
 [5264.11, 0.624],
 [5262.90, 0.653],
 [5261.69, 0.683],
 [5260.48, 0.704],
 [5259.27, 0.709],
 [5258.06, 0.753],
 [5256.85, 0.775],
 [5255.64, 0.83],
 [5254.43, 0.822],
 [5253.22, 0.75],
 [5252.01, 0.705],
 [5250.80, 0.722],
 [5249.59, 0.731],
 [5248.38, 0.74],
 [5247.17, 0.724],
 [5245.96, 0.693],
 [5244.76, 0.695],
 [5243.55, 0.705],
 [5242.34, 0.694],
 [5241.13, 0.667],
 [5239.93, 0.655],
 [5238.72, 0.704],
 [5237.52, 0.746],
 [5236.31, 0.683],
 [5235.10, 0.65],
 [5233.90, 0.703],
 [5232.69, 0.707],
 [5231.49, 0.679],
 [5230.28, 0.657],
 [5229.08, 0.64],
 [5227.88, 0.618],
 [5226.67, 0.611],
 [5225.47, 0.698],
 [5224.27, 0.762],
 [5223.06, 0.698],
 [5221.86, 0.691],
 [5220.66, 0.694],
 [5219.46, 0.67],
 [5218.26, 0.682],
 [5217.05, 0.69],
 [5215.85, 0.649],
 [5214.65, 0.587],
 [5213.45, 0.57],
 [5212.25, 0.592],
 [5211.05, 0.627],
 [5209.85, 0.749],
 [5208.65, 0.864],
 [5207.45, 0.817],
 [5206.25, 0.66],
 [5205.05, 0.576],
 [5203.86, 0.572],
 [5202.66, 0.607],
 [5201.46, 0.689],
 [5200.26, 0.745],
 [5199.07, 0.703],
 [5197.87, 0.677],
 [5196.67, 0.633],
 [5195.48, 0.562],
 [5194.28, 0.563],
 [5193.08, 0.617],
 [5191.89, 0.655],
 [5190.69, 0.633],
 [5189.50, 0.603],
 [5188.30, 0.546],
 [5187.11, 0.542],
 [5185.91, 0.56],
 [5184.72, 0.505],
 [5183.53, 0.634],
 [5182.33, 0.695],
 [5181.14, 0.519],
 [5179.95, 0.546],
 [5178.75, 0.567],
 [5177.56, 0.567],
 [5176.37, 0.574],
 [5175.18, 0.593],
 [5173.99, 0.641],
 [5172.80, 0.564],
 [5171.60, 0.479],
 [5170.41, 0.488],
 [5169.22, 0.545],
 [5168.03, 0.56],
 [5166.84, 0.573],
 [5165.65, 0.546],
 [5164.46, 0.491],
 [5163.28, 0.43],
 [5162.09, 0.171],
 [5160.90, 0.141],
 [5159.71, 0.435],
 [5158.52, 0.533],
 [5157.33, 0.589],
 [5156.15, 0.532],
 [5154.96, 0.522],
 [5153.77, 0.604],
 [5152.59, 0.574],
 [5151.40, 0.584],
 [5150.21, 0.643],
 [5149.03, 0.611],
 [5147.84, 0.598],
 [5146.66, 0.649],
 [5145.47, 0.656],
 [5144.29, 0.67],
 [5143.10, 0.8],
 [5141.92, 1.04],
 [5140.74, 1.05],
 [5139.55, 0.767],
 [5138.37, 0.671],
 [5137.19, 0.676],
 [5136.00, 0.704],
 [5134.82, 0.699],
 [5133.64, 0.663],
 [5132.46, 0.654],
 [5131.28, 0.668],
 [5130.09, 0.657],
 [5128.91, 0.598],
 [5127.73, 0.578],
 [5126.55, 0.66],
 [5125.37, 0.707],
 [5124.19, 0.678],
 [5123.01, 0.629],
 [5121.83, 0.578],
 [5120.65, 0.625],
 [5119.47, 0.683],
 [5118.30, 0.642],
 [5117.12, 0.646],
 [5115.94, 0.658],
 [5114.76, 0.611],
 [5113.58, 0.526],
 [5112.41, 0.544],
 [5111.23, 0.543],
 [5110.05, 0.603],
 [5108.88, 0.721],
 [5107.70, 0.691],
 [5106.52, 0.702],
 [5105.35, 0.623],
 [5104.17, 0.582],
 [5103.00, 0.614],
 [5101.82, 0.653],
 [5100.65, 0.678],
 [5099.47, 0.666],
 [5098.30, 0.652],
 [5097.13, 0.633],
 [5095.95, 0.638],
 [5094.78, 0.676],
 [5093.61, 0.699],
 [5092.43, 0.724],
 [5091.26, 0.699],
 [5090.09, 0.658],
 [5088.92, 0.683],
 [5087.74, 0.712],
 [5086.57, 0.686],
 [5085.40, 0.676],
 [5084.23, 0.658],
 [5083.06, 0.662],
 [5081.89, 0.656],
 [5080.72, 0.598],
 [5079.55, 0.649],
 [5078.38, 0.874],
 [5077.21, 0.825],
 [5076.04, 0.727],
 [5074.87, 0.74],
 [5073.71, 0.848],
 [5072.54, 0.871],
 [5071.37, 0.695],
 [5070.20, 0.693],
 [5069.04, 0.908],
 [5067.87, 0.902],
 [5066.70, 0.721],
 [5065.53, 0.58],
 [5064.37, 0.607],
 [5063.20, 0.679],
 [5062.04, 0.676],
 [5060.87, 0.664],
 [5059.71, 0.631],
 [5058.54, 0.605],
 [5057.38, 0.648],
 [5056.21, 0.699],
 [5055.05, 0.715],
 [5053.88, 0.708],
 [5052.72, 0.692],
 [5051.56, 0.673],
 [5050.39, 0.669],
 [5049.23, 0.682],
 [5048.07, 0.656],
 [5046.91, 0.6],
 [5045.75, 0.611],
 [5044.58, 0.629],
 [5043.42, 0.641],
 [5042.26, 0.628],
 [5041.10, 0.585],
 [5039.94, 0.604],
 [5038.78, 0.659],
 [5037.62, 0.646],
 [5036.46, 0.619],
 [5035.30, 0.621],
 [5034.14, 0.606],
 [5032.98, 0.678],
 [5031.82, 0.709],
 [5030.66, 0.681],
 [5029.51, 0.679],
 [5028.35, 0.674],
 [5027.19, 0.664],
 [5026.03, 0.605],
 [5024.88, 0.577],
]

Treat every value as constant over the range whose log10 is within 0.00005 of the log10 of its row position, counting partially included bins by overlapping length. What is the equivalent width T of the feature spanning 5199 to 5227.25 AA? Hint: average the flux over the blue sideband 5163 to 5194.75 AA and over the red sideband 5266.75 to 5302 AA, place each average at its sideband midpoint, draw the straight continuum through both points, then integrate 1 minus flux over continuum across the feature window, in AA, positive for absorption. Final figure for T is -3.16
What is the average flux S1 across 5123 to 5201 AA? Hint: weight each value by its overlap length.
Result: 0.605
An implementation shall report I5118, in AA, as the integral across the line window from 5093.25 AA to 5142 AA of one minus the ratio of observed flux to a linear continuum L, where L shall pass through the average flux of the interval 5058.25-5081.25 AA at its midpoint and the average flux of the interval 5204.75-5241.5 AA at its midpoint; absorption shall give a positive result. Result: 3.3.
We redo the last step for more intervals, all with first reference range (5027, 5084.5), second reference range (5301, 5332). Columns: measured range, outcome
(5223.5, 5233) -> 0.4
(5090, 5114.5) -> 1.6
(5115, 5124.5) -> 0.7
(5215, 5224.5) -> 0.2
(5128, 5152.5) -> -0.2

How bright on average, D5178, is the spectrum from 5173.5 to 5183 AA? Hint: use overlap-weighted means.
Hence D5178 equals 0.587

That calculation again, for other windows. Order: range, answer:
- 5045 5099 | 0.694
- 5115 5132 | 0.643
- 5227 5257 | 0.706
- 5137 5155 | 0.7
